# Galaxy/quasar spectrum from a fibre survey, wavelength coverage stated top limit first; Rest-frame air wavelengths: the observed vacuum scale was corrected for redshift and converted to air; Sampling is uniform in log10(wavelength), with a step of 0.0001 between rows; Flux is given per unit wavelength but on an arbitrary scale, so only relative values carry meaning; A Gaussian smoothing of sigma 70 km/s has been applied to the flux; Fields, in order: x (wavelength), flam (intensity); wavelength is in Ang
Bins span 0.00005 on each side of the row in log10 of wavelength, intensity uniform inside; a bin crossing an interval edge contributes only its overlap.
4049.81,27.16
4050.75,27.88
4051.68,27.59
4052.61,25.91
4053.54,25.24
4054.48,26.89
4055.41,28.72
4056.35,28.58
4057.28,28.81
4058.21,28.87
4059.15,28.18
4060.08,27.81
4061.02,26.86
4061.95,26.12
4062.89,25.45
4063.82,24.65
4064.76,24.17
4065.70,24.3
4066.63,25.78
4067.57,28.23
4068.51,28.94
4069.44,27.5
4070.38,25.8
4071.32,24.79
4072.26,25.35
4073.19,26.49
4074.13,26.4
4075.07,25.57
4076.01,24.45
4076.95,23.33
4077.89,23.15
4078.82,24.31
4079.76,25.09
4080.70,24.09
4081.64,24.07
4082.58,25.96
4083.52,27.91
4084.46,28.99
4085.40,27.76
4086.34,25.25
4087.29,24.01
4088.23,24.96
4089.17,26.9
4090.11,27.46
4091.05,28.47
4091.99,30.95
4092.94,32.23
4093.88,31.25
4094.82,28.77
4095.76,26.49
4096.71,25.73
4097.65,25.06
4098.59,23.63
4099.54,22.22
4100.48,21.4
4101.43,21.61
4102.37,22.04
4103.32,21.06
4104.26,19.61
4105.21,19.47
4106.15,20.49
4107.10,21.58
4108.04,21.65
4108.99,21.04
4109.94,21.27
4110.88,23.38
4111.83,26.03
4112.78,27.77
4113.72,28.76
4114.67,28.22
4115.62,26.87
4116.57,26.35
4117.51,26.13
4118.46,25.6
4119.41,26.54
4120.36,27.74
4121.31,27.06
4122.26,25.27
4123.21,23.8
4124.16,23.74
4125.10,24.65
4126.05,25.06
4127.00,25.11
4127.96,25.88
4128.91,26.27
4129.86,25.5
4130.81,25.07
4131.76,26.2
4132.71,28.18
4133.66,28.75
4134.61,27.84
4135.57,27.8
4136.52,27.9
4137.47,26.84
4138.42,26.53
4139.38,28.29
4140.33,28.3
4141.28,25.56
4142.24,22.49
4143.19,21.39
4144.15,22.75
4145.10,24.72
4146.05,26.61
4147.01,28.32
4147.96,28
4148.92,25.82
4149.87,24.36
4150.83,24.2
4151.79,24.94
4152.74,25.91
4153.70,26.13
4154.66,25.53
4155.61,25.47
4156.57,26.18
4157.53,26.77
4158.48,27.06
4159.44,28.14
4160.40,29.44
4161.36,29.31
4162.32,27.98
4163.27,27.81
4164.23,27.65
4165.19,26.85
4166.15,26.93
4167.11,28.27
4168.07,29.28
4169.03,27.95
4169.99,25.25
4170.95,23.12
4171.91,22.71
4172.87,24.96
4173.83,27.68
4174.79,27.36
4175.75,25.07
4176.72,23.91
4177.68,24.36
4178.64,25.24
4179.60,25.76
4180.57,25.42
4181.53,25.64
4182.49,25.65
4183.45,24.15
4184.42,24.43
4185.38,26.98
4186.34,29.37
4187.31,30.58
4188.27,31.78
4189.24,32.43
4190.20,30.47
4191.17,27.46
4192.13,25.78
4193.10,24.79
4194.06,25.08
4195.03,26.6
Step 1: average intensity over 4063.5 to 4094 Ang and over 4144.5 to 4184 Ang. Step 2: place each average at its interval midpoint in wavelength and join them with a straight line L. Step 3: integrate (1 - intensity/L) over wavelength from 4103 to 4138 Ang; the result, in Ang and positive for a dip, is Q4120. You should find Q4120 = 1.4 Ang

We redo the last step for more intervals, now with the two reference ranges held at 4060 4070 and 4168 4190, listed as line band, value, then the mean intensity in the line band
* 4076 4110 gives 2.1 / 24.7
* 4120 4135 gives 0.2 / 26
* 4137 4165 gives 0.1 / 26.3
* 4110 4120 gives 0.0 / 26.4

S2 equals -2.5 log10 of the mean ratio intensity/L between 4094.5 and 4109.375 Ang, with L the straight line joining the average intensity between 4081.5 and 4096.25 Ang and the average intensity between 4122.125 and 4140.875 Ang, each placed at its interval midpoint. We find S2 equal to 0.21 mag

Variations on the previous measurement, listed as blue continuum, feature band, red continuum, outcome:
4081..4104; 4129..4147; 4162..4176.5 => 0.003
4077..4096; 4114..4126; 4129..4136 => 0.039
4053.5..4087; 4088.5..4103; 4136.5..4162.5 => 0.000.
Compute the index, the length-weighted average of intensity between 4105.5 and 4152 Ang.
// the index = 25.5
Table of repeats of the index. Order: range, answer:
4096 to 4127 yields 24.1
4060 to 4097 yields 26.4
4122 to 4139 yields 26.2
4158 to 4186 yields 26.4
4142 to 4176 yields 26.2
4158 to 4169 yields 28.1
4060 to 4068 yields 25.8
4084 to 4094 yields 27.9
